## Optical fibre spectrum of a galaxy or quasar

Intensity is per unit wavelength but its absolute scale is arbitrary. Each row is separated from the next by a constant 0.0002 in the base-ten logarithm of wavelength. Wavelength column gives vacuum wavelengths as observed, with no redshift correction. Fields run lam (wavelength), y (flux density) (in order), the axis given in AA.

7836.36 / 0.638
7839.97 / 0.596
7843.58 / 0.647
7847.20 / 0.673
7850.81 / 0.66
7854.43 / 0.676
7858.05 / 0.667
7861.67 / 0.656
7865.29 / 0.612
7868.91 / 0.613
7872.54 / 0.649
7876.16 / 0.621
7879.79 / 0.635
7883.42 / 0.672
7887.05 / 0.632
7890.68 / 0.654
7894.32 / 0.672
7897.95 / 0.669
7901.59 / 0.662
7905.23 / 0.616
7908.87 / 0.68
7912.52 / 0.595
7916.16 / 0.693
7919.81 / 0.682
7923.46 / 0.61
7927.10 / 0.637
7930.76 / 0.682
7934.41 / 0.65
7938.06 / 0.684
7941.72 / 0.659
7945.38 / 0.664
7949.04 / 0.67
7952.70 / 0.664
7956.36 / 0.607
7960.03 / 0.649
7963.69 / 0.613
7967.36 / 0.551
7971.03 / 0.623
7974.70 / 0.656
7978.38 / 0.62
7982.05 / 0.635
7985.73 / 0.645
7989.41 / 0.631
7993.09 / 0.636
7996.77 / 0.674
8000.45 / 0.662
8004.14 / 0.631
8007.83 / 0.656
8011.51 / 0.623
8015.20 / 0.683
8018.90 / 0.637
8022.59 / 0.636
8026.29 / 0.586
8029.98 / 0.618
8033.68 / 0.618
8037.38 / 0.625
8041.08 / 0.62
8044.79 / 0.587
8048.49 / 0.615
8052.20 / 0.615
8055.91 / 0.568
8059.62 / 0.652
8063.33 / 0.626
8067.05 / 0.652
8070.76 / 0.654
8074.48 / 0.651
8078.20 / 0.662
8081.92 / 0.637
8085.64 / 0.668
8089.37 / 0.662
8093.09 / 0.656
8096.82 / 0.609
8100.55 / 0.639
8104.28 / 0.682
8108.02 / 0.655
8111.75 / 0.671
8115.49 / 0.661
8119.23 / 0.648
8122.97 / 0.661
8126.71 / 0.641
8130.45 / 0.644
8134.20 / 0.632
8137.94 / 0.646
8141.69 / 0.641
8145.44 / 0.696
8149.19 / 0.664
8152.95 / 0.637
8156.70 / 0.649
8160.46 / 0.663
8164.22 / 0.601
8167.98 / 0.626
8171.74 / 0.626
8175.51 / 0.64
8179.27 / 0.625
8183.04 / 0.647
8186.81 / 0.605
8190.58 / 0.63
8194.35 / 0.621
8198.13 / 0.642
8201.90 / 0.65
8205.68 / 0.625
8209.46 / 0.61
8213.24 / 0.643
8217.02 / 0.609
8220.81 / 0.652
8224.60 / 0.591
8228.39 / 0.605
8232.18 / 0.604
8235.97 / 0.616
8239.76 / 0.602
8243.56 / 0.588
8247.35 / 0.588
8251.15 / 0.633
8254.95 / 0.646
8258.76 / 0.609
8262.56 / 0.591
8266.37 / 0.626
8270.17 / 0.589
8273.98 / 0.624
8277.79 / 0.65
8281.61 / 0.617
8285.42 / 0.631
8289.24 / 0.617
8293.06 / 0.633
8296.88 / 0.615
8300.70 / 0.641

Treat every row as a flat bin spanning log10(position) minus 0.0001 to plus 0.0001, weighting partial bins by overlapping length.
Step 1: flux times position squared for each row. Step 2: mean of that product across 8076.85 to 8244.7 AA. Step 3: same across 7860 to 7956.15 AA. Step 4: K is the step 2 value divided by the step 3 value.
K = 1.04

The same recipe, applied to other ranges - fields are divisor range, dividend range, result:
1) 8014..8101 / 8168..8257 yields 1.02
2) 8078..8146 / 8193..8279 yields 0.98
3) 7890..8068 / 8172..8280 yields 1.03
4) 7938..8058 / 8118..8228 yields 1.05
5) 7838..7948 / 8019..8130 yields 1.02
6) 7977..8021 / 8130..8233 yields 1.03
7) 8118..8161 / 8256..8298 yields 0.98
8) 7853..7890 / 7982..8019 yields 1.04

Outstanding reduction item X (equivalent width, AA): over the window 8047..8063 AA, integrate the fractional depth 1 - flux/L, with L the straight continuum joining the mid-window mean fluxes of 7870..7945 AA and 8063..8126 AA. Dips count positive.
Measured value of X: 1.0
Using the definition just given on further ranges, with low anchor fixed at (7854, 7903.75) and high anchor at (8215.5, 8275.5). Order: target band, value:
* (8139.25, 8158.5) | -1.1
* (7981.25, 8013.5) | -0.4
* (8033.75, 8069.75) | 0.7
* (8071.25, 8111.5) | -1.7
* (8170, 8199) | -0.6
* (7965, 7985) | 0.6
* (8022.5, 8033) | 0.4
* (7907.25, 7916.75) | -0.1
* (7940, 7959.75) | -0.4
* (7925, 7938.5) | -0.4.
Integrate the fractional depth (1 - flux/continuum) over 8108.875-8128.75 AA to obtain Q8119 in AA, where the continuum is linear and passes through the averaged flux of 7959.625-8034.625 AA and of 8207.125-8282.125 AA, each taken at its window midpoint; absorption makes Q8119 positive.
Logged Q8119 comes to -1.0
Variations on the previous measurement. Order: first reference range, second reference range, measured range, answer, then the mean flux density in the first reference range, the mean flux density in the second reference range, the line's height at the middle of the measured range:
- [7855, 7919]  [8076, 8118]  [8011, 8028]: 0.5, 0.648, 0.655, 0.652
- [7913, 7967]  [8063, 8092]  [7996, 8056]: 2.3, 0.65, 0.653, 0.652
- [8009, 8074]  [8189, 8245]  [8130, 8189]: -1.8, 0.625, 0.619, 0.621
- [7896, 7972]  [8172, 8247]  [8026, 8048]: 0.9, 0.646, 0.621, 0.637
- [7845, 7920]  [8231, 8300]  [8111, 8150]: -1.6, 0.651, 0.616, 0.628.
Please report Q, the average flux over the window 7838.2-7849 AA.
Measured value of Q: 0.638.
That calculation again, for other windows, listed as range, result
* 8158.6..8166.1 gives 0.632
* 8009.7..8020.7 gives 0.647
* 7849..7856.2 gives 0.668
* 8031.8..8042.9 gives 0.621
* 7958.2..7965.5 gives 0.632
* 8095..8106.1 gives 0.643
